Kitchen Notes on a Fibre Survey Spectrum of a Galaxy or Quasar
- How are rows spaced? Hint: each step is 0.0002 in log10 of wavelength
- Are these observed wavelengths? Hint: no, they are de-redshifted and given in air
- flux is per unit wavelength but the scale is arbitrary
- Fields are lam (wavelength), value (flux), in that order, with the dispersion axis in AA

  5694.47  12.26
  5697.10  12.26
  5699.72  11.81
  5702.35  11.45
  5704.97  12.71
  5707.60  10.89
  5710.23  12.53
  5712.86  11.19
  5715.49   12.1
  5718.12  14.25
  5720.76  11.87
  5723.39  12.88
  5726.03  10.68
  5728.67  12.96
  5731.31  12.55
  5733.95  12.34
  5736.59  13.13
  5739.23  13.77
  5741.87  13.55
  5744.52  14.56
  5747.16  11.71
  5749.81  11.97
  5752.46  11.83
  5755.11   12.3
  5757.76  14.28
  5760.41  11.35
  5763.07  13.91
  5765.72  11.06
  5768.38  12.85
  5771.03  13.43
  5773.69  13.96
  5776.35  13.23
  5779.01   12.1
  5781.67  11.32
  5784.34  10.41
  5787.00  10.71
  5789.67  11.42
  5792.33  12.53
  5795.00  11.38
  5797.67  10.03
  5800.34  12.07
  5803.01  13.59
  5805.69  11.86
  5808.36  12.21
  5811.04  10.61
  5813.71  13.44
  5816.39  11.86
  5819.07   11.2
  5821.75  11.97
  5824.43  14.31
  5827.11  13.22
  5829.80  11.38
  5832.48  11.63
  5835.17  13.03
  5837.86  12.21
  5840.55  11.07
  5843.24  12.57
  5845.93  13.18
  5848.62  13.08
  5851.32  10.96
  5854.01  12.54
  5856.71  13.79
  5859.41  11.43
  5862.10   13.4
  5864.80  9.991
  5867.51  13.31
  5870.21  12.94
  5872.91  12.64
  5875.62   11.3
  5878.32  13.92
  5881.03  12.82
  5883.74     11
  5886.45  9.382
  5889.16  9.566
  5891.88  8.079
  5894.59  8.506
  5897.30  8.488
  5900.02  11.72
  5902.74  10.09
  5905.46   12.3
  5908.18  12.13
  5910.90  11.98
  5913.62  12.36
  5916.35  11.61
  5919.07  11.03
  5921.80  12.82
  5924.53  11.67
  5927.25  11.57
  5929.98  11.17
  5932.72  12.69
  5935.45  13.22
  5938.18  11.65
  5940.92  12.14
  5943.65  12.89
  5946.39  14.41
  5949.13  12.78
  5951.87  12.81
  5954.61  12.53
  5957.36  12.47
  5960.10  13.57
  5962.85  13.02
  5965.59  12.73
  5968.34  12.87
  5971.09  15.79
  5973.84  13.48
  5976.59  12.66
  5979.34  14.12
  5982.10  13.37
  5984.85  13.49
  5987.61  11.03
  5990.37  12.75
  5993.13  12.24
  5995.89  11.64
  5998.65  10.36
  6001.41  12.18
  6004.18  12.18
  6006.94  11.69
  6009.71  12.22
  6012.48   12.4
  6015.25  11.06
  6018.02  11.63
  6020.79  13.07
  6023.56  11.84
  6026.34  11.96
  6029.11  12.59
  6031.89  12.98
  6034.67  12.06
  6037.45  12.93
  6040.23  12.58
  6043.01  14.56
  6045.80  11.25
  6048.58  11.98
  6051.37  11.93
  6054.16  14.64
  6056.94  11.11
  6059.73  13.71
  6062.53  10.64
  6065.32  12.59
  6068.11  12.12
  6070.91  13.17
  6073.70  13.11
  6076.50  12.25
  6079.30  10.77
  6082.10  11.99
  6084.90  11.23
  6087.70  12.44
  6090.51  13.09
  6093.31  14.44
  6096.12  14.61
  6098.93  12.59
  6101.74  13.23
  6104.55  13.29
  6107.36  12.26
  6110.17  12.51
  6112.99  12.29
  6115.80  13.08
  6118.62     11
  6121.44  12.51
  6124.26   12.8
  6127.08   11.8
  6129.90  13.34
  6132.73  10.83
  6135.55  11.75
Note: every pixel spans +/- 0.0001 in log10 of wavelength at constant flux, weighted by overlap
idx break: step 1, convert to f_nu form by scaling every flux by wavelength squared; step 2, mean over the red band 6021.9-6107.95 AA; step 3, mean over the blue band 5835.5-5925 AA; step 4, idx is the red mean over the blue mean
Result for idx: 1.15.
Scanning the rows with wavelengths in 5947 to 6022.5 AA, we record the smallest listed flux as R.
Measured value 10.36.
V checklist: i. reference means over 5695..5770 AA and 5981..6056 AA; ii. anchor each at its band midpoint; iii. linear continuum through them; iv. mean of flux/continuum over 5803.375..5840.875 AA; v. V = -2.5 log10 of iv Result 0.018 mag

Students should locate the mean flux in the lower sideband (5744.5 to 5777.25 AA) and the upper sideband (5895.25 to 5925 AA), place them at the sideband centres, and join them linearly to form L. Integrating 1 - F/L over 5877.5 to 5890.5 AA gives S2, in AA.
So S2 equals 0.4 AA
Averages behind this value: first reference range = 12.7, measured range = 11.2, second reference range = 11.4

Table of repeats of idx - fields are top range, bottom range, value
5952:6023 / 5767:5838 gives 1.10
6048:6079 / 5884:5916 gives 1.25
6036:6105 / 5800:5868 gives 1.11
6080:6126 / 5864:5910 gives 1.23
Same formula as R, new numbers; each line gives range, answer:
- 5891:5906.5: 8.079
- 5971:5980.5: 12.66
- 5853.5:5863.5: 11.43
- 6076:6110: 10.77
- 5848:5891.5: 9.382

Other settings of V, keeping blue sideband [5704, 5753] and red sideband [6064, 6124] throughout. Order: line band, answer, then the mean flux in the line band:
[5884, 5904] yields 0.30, 9.49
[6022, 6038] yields 0.02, 12.4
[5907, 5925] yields 0.05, 12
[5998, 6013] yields 0.06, 11.9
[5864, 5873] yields 0.02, 12.3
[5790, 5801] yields 0.10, 11.5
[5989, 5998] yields 0.05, 12.1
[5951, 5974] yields -0.06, 13.2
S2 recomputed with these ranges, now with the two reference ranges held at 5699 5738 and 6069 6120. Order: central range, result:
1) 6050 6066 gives 0.20 AA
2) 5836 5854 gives 0.20 AA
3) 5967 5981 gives -1.43 AA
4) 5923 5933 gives 0.61 AA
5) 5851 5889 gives 1.04 AA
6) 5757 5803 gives 0.61 AA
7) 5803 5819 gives 0.34 AA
